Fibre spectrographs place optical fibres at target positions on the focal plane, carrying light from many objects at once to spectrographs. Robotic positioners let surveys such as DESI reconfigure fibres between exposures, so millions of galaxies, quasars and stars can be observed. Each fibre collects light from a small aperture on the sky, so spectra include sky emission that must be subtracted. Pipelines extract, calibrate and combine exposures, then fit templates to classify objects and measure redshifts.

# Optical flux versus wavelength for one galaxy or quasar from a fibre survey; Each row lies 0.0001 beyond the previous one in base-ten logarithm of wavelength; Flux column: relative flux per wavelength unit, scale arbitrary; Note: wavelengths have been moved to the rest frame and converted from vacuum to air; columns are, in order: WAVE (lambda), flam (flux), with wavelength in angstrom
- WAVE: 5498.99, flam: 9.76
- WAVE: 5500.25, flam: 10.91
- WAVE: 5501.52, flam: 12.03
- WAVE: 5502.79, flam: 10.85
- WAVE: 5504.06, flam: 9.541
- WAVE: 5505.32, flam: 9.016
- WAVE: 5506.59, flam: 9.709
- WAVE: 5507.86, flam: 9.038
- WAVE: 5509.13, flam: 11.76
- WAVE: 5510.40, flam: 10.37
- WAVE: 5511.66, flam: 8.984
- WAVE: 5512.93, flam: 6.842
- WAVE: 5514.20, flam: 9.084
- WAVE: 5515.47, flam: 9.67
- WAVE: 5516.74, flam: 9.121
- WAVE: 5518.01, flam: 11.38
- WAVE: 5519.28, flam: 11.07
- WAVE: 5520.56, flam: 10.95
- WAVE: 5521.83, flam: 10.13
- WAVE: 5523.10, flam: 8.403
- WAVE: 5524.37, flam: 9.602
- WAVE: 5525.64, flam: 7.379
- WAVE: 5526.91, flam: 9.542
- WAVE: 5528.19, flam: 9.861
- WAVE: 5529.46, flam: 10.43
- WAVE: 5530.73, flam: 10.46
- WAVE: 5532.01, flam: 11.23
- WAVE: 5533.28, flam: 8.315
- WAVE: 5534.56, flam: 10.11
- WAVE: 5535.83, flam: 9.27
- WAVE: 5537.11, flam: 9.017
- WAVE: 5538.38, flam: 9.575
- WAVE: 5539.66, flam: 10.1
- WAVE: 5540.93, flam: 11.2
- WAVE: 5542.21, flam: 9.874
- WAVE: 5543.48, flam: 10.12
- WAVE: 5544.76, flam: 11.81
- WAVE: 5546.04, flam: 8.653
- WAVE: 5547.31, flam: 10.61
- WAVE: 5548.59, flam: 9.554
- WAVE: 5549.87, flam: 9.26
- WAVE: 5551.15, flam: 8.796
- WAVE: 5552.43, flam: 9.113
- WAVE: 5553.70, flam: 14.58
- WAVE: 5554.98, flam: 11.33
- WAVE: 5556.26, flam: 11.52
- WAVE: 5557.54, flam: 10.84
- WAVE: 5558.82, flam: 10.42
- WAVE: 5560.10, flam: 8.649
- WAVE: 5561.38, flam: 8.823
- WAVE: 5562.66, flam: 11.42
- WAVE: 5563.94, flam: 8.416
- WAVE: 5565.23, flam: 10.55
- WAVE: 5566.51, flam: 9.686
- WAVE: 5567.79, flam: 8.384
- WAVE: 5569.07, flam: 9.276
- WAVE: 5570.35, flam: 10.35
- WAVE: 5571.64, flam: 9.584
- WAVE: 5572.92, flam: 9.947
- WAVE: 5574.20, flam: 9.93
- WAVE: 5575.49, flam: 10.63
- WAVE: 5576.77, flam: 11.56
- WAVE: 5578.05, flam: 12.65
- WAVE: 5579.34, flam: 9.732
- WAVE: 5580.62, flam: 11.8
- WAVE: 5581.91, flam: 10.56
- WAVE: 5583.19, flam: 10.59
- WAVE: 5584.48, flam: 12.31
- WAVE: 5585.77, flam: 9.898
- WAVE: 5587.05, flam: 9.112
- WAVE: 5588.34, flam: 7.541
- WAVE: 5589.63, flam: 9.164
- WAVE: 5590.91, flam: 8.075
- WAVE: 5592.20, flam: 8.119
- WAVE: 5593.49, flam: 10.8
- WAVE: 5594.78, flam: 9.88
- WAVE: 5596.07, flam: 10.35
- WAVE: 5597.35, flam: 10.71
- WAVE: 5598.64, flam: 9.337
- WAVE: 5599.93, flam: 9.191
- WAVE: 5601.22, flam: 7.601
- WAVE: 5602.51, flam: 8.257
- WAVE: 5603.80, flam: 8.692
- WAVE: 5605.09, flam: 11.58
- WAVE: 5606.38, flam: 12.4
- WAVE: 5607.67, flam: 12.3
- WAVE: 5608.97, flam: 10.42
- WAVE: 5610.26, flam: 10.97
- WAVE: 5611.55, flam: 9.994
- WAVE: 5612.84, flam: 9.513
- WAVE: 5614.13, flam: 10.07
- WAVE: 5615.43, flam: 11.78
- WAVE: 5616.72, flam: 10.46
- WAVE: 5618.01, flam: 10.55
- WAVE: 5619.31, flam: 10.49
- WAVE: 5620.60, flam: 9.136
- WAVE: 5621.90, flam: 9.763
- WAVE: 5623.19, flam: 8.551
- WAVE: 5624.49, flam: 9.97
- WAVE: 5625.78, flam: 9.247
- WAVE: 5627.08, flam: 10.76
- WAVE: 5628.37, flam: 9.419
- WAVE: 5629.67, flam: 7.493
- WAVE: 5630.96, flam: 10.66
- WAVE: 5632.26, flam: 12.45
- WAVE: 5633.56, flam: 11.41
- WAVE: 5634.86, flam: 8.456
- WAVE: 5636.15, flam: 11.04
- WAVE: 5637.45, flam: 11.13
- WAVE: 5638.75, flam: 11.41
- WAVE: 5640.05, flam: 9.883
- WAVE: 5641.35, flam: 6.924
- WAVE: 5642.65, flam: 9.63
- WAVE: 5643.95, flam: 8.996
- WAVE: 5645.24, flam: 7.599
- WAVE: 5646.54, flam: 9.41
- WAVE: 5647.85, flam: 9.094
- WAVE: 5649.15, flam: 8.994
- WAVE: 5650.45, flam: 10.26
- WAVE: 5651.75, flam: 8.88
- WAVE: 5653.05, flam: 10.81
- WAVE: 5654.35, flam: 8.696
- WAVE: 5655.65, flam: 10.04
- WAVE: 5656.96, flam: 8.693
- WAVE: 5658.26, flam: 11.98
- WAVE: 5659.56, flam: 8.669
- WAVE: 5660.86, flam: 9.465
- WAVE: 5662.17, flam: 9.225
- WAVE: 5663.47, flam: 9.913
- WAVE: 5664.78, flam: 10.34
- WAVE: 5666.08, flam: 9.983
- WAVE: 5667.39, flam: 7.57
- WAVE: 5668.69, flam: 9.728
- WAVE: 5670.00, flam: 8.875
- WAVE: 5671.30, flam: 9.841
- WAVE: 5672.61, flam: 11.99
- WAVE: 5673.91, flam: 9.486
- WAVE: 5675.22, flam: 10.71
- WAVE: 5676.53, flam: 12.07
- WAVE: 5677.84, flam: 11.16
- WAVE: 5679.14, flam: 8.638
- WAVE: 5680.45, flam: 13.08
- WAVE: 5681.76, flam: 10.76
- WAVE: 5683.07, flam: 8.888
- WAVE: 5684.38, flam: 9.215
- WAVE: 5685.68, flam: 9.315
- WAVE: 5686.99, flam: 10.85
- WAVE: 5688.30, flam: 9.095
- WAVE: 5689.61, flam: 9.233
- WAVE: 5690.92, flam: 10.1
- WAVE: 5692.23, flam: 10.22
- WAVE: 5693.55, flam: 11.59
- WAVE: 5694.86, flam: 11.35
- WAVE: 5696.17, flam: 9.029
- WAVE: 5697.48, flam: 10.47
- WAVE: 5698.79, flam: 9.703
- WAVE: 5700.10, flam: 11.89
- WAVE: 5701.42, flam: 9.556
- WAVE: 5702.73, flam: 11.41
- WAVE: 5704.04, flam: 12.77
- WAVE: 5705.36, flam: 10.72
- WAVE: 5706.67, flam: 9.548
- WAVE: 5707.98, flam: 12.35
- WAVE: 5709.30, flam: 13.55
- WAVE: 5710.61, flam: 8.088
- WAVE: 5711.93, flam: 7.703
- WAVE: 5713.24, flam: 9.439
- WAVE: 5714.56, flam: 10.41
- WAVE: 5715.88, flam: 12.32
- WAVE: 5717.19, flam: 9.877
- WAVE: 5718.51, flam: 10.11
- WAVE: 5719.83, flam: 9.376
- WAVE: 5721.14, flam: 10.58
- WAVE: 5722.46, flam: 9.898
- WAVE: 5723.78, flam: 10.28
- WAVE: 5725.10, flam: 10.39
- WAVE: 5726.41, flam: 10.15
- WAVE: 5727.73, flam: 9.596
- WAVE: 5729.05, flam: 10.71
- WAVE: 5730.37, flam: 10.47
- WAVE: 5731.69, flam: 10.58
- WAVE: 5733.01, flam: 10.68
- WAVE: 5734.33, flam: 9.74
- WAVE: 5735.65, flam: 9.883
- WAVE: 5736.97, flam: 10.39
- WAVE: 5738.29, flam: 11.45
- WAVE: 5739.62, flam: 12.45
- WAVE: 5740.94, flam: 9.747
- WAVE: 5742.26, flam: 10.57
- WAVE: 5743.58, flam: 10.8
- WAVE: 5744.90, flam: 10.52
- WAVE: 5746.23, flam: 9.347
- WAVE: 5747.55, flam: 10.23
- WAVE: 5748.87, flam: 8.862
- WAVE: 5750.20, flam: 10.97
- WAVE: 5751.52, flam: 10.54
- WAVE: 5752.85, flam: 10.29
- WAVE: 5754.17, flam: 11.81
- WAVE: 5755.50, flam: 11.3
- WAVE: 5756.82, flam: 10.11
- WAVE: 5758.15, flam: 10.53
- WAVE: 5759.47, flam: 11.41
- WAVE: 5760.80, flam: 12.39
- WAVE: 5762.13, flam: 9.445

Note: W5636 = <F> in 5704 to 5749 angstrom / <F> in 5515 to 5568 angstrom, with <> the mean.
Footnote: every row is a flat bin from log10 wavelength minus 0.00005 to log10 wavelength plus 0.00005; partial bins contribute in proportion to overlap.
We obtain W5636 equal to 1.0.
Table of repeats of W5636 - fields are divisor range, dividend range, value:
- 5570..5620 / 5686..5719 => 1.03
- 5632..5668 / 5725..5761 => 1.09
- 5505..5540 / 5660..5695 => 1.04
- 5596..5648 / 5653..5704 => 1.02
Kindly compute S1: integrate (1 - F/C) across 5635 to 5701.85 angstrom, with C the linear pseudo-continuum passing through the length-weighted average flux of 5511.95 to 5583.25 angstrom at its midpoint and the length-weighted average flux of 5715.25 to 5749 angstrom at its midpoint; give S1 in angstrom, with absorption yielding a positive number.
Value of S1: 2.3 angstrom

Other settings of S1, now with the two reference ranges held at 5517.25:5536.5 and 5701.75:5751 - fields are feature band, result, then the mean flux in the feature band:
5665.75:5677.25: 0.26 angstrom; 10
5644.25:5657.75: 1.25 angstrom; 9.27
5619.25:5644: 0.76 angstrom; 9.85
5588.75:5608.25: 0.66 angstrom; 9.73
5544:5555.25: -0.51 angstrom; 10.4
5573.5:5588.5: -0.90 angstrom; 10.6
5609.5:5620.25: -0.35 angstrom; 10.4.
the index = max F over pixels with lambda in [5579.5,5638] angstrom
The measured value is 12.45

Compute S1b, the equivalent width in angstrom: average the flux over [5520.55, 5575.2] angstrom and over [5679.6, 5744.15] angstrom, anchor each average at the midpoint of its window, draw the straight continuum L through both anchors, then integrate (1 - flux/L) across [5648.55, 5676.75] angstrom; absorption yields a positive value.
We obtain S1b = 1.29 angstrom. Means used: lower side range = 9.93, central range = 9.8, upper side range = 10.4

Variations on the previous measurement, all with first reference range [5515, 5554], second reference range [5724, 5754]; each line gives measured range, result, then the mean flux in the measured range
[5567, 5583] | -0.5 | 10.4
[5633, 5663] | 1.8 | 9.59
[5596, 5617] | -0.2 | 10.2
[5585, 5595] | 1.0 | 9.08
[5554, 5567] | -0.4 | 10.3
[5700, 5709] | -0.8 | 11.2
